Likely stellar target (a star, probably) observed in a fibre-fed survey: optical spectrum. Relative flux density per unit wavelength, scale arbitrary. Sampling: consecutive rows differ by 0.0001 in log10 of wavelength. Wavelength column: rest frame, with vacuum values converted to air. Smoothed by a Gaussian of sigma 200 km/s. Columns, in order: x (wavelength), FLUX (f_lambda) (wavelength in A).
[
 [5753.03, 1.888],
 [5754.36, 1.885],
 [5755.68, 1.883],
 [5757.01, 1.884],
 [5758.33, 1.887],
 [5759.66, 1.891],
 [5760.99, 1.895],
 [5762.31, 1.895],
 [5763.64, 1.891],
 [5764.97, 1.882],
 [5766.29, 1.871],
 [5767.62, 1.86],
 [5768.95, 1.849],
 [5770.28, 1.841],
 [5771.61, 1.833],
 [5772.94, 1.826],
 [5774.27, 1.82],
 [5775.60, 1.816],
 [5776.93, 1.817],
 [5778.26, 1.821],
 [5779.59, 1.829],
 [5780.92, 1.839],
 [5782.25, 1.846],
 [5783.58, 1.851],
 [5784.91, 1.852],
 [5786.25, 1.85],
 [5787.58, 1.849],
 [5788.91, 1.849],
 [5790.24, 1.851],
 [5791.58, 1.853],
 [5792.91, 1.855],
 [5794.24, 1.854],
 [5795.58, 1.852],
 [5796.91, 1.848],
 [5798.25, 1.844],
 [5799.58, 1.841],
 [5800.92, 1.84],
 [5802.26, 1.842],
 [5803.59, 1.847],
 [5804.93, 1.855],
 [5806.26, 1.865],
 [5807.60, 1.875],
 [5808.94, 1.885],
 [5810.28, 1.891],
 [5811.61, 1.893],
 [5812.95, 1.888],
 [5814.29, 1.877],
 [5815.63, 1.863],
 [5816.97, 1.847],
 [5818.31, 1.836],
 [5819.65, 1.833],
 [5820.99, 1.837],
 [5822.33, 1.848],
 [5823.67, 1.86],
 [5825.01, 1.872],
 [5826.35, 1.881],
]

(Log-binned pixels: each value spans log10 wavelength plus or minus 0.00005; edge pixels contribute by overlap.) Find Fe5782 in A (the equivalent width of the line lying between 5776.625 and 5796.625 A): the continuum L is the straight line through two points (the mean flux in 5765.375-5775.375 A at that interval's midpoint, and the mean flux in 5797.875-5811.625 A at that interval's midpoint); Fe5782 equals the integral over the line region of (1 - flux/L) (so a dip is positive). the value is 0.1 A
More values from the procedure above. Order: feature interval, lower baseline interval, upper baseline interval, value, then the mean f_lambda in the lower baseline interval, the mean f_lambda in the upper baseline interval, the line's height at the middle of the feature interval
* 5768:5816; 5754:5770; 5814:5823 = 0.32 A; 1.88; 1.85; 1.86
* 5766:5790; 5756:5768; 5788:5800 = 0.36 A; 1.88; 1.85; 1.87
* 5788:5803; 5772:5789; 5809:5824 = -0.01 A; 1.84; 1.86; 1.85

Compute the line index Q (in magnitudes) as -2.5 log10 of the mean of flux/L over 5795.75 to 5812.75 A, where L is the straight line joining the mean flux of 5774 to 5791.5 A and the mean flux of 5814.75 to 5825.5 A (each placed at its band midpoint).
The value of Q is -0.010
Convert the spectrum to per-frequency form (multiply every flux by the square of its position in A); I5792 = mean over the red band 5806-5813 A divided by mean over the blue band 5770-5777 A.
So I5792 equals 1.04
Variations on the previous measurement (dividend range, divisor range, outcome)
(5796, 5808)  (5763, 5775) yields 1.01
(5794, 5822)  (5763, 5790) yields 1.02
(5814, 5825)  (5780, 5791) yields 1.01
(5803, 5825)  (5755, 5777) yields 1.02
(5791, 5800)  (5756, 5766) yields 0.99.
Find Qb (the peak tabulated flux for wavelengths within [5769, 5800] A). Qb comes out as 1.855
